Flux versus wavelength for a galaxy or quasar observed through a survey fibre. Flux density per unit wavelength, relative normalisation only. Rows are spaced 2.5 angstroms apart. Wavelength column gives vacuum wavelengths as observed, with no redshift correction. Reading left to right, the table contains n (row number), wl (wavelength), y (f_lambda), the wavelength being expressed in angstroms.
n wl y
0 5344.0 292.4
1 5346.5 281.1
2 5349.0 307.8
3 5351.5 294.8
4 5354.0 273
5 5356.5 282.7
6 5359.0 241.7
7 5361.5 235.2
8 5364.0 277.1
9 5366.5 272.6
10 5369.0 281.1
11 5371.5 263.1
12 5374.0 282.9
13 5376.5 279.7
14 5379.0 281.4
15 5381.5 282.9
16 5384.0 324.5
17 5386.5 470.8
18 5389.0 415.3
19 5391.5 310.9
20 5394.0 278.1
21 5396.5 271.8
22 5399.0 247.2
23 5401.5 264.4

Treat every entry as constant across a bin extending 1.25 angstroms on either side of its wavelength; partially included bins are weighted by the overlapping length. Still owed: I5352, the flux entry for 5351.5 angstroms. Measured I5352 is 294.8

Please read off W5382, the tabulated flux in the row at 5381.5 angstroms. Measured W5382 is 282.9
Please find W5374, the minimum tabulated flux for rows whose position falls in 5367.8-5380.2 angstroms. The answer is 263.1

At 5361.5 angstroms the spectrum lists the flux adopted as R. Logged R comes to 235.2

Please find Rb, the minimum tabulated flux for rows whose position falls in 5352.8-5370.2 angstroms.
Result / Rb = 235.2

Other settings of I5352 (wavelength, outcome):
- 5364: 277.1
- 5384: 324.5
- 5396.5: 271.8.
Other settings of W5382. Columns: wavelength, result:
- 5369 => 281.1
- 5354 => 273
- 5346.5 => 281.1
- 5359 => 241.7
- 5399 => 247.2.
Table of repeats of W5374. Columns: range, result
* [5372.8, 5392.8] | 279.7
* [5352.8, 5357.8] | 273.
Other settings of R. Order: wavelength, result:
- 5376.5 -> 279.7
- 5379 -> 281.4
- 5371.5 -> 263.1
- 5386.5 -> 470.8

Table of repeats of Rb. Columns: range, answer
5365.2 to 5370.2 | 272.6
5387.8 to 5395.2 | 278.1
